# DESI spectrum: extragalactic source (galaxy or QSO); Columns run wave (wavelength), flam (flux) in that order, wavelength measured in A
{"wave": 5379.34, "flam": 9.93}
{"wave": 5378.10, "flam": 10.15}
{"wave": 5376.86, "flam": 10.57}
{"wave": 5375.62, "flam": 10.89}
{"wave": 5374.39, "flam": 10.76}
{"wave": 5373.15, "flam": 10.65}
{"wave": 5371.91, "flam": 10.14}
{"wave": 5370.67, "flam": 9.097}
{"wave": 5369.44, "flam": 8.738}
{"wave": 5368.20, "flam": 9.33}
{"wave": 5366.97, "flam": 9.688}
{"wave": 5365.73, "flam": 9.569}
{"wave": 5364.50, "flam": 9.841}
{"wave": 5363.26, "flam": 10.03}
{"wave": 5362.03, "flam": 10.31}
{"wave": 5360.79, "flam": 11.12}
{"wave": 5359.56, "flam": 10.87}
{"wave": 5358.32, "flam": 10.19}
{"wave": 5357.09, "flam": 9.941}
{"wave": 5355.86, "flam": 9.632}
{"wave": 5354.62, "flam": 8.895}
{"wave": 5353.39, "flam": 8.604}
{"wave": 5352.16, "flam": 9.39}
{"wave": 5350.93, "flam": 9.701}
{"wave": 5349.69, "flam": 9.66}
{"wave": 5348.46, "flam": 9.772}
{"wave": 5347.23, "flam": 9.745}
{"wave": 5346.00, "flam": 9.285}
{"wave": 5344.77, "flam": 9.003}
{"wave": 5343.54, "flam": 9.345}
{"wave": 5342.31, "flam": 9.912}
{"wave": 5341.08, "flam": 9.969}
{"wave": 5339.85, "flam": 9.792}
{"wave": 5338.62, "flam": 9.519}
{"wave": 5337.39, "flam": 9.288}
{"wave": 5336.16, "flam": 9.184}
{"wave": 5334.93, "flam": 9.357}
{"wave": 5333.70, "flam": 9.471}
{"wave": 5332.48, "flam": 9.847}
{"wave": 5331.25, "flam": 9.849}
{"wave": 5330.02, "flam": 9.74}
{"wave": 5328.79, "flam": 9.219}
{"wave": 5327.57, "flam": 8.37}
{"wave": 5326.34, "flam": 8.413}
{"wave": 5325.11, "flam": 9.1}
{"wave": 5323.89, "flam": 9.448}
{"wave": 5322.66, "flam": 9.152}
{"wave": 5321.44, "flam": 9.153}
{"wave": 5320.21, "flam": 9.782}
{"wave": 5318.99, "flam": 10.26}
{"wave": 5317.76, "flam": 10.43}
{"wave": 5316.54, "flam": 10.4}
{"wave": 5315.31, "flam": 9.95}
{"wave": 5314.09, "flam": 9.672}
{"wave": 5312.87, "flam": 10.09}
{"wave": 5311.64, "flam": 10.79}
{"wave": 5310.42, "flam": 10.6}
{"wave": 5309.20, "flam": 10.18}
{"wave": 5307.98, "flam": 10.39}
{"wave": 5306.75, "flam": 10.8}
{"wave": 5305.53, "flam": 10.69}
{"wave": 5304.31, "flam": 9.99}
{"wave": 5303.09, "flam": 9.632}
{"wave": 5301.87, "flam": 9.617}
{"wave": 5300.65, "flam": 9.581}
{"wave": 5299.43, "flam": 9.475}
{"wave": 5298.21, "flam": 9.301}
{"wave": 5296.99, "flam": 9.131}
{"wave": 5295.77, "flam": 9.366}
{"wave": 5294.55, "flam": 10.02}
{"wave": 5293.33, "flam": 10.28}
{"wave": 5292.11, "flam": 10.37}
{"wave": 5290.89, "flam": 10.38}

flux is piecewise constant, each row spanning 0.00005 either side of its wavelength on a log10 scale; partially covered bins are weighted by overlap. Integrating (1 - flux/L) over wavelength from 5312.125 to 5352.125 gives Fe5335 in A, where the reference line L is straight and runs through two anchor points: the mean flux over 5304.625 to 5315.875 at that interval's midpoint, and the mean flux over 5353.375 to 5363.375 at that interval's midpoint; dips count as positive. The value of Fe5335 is 2.5 A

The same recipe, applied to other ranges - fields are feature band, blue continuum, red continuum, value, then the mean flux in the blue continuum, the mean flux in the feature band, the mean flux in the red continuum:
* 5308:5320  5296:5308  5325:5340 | -0.8 A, 9.82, 10.3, 9.31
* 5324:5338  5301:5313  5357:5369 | 1.3 A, 10.3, 9.27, 10.1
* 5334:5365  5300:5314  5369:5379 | 1.4 A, 10.2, 9.69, 10.1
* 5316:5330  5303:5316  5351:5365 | 1.0 A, 10.3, 9.44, 9.89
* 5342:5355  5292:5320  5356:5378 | 0.9 A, 10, 9.39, 10.1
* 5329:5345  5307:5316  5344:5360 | 0.4 A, 10.3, 9.56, 9.57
